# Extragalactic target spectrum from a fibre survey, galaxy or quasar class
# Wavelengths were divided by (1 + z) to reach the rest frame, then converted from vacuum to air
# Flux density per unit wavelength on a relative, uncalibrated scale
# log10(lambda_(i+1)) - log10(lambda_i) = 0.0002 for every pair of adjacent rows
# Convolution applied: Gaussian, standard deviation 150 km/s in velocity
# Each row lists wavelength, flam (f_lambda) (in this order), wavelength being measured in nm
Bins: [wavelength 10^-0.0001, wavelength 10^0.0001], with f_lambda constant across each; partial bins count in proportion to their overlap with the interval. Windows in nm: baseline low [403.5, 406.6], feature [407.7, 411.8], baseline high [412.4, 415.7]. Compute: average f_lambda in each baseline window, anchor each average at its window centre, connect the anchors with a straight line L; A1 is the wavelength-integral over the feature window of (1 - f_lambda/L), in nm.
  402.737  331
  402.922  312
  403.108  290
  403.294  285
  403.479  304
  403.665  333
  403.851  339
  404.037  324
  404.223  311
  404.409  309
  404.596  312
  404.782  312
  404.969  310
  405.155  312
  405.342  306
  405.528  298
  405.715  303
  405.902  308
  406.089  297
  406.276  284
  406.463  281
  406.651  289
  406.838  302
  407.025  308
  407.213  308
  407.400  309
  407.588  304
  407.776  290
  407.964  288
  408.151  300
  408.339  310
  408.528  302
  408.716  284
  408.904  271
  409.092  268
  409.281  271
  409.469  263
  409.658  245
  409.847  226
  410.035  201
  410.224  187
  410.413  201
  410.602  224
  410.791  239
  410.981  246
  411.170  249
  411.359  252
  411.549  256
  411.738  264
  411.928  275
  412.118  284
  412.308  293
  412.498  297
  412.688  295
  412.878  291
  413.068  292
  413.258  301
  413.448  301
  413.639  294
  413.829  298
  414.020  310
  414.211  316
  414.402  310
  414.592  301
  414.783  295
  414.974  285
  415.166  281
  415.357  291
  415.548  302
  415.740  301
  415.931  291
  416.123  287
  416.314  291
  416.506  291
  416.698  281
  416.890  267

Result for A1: 0.63 nm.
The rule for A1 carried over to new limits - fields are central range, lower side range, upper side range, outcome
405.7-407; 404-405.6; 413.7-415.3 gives 0.06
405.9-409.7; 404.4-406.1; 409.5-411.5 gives -0.30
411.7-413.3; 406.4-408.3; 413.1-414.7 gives 0.07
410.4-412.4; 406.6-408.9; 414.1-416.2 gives 0.29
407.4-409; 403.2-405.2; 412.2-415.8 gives 0.07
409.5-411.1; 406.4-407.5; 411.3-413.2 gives 0.36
